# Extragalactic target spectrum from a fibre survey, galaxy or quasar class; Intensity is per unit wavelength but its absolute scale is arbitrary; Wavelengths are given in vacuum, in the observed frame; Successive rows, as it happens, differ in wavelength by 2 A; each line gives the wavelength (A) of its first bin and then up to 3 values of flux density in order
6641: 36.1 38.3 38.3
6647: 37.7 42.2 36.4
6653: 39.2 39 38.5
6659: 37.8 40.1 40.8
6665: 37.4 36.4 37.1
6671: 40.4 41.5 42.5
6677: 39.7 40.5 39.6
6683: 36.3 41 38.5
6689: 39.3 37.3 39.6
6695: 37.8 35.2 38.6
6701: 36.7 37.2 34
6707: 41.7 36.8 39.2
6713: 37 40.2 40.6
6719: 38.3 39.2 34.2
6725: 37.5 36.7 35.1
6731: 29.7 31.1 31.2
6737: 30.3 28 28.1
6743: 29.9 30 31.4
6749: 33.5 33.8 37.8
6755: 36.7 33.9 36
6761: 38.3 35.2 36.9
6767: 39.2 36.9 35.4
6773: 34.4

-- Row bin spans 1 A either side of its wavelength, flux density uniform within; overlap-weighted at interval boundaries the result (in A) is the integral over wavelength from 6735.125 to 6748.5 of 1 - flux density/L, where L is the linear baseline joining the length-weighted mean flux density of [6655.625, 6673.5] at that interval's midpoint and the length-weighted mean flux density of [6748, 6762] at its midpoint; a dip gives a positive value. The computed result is 2.3 A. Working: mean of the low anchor 38.8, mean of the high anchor 35.7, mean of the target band 29.9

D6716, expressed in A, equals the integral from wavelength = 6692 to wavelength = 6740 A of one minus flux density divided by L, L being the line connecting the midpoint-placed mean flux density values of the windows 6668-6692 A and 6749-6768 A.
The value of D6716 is 2.5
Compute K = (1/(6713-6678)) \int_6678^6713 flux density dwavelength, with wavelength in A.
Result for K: 38.2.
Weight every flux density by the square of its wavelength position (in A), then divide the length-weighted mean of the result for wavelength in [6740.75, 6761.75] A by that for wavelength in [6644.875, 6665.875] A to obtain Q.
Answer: 0.89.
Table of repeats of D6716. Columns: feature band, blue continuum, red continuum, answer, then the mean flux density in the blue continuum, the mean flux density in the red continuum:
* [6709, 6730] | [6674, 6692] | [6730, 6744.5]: -3.1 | 39.4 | 29.8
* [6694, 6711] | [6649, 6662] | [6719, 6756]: -0.9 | 38.8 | 33.2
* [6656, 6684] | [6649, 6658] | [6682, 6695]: -0.4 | 38.7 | 38.6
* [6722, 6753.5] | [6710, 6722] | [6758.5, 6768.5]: 4.9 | 39.1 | 37.2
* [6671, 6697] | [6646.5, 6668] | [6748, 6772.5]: -0.9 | 38.7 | 36.1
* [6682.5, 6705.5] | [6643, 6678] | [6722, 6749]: -1.2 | 39.1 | 31.8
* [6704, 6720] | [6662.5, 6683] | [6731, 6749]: -2.1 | 39.4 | 30.2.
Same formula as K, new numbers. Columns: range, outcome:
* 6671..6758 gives 36.3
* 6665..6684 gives 39.2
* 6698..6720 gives 38.2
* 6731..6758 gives 31.9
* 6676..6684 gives 39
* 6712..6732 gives 36.9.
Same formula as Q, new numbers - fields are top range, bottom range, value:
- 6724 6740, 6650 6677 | 0.85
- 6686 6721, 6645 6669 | 1.00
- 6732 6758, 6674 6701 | 0.84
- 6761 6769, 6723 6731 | 1.07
